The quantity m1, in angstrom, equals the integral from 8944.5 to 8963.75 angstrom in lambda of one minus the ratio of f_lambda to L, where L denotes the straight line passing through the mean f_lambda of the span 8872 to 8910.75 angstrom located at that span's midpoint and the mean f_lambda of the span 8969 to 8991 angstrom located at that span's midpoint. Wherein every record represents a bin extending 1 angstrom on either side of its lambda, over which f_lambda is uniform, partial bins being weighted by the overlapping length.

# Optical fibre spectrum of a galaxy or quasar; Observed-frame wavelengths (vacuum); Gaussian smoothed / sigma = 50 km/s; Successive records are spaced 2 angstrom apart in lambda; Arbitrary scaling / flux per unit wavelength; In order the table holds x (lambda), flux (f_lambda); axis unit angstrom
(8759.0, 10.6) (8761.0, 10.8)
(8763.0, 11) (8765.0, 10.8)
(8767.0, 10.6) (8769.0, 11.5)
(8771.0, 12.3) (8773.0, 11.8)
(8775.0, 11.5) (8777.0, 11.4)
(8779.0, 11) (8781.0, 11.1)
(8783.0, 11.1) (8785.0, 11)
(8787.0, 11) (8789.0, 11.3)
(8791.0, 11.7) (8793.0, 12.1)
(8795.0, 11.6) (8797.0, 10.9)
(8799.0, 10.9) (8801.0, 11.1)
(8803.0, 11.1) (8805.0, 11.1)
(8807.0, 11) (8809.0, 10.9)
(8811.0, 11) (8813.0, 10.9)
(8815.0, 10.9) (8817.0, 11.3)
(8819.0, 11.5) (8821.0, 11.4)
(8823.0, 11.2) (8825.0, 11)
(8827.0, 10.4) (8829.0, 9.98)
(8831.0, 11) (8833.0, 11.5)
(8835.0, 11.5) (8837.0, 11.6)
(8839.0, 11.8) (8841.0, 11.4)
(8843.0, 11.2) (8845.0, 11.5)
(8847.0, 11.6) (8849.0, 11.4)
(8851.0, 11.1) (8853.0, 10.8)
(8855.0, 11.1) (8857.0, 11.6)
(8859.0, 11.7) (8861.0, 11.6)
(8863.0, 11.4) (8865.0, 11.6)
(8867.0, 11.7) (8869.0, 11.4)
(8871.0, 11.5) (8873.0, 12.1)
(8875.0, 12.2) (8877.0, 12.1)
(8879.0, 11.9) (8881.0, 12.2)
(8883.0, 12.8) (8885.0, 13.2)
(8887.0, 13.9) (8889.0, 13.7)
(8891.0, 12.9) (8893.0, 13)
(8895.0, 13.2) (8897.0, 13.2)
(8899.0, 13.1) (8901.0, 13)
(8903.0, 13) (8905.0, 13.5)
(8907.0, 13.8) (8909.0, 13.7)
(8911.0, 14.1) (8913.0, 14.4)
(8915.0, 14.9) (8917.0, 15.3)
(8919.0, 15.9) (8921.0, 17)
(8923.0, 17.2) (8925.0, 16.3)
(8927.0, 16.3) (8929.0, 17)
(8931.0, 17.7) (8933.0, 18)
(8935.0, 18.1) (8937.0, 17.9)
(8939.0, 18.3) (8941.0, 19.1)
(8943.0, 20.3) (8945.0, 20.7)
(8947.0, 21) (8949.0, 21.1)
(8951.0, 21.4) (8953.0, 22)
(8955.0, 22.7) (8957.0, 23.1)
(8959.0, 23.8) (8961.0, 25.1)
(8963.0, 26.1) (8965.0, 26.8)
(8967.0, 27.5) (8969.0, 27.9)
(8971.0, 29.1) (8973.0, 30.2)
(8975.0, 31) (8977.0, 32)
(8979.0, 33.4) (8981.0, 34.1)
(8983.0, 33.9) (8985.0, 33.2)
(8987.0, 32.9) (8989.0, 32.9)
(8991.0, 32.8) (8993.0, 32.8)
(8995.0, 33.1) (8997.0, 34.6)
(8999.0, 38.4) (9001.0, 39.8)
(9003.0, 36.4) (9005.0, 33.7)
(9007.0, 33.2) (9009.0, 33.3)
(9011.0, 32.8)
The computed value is 2.8 angstrom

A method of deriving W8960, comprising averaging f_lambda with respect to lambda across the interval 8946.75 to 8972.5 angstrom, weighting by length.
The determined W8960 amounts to 24.6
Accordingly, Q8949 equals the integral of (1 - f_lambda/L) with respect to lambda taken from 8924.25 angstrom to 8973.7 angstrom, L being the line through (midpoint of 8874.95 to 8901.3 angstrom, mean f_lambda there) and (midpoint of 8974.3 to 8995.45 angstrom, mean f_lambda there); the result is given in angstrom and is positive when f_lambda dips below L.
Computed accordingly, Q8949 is 7.4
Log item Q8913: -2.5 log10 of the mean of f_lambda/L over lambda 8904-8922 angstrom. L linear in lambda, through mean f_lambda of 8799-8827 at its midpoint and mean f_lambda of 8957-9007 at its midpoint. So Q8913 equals 0.49 mag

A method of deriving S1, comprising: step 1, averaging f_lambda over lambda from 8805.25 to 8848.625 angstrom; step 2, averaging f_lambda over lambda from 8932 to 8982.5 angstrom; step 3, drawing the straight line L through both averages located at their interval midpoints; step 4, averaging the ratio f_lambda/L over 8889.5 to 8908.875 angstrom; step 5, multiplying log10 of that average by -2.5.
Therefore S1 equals 0.37 mag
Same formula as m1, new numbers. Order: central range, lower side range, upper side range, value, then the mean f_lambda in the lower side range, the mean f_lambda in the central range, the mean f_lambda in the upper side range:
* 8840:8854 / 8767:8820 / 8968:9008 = 4.9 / 11.3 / 11.3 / 33.3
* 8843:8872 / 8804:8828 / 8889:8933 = 2.8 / 11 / 11.4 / 14.7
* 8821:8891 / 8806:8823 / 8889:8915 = 3.2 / 11.1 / 11.7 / 13.5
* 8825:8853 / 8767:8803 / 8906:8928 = 3.8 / 11.3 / 11.2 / 15.4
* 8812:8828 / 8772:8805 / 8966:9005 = 4.0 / 11.3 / 11.1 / 33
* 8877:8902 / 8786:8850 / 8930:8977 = 6.5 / 11.2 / 13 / 23.2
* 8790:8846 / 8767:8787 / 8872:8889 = 3.1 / 11.3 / 11.2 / 12.6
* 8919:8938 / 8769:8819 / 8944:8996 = 5.5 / 11.3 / 17.2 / 28.1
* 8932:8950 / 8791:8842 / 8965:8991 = 5.0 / 11.2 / 19.4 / 31.4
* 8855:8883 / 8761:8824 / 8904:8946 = 5.0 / 11.2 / 11.8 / 16.6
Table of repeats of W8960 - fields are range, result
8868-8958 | 15.8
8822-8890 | 11.7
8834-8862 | 11.4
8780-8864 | 11.2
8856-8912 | 12.6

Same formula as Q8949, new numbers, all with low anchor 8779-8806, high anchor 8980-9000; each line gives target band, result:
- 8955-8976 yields 2.87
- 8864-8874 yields 4.17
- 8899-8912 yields 5.75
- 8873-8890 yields 6.92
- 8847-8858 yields 4.17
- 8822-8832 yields 2.93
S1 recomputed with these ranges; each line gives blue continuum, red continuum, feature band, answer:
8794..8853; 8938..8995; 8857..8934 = 0.36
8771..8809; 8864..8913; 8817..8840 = 0.07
